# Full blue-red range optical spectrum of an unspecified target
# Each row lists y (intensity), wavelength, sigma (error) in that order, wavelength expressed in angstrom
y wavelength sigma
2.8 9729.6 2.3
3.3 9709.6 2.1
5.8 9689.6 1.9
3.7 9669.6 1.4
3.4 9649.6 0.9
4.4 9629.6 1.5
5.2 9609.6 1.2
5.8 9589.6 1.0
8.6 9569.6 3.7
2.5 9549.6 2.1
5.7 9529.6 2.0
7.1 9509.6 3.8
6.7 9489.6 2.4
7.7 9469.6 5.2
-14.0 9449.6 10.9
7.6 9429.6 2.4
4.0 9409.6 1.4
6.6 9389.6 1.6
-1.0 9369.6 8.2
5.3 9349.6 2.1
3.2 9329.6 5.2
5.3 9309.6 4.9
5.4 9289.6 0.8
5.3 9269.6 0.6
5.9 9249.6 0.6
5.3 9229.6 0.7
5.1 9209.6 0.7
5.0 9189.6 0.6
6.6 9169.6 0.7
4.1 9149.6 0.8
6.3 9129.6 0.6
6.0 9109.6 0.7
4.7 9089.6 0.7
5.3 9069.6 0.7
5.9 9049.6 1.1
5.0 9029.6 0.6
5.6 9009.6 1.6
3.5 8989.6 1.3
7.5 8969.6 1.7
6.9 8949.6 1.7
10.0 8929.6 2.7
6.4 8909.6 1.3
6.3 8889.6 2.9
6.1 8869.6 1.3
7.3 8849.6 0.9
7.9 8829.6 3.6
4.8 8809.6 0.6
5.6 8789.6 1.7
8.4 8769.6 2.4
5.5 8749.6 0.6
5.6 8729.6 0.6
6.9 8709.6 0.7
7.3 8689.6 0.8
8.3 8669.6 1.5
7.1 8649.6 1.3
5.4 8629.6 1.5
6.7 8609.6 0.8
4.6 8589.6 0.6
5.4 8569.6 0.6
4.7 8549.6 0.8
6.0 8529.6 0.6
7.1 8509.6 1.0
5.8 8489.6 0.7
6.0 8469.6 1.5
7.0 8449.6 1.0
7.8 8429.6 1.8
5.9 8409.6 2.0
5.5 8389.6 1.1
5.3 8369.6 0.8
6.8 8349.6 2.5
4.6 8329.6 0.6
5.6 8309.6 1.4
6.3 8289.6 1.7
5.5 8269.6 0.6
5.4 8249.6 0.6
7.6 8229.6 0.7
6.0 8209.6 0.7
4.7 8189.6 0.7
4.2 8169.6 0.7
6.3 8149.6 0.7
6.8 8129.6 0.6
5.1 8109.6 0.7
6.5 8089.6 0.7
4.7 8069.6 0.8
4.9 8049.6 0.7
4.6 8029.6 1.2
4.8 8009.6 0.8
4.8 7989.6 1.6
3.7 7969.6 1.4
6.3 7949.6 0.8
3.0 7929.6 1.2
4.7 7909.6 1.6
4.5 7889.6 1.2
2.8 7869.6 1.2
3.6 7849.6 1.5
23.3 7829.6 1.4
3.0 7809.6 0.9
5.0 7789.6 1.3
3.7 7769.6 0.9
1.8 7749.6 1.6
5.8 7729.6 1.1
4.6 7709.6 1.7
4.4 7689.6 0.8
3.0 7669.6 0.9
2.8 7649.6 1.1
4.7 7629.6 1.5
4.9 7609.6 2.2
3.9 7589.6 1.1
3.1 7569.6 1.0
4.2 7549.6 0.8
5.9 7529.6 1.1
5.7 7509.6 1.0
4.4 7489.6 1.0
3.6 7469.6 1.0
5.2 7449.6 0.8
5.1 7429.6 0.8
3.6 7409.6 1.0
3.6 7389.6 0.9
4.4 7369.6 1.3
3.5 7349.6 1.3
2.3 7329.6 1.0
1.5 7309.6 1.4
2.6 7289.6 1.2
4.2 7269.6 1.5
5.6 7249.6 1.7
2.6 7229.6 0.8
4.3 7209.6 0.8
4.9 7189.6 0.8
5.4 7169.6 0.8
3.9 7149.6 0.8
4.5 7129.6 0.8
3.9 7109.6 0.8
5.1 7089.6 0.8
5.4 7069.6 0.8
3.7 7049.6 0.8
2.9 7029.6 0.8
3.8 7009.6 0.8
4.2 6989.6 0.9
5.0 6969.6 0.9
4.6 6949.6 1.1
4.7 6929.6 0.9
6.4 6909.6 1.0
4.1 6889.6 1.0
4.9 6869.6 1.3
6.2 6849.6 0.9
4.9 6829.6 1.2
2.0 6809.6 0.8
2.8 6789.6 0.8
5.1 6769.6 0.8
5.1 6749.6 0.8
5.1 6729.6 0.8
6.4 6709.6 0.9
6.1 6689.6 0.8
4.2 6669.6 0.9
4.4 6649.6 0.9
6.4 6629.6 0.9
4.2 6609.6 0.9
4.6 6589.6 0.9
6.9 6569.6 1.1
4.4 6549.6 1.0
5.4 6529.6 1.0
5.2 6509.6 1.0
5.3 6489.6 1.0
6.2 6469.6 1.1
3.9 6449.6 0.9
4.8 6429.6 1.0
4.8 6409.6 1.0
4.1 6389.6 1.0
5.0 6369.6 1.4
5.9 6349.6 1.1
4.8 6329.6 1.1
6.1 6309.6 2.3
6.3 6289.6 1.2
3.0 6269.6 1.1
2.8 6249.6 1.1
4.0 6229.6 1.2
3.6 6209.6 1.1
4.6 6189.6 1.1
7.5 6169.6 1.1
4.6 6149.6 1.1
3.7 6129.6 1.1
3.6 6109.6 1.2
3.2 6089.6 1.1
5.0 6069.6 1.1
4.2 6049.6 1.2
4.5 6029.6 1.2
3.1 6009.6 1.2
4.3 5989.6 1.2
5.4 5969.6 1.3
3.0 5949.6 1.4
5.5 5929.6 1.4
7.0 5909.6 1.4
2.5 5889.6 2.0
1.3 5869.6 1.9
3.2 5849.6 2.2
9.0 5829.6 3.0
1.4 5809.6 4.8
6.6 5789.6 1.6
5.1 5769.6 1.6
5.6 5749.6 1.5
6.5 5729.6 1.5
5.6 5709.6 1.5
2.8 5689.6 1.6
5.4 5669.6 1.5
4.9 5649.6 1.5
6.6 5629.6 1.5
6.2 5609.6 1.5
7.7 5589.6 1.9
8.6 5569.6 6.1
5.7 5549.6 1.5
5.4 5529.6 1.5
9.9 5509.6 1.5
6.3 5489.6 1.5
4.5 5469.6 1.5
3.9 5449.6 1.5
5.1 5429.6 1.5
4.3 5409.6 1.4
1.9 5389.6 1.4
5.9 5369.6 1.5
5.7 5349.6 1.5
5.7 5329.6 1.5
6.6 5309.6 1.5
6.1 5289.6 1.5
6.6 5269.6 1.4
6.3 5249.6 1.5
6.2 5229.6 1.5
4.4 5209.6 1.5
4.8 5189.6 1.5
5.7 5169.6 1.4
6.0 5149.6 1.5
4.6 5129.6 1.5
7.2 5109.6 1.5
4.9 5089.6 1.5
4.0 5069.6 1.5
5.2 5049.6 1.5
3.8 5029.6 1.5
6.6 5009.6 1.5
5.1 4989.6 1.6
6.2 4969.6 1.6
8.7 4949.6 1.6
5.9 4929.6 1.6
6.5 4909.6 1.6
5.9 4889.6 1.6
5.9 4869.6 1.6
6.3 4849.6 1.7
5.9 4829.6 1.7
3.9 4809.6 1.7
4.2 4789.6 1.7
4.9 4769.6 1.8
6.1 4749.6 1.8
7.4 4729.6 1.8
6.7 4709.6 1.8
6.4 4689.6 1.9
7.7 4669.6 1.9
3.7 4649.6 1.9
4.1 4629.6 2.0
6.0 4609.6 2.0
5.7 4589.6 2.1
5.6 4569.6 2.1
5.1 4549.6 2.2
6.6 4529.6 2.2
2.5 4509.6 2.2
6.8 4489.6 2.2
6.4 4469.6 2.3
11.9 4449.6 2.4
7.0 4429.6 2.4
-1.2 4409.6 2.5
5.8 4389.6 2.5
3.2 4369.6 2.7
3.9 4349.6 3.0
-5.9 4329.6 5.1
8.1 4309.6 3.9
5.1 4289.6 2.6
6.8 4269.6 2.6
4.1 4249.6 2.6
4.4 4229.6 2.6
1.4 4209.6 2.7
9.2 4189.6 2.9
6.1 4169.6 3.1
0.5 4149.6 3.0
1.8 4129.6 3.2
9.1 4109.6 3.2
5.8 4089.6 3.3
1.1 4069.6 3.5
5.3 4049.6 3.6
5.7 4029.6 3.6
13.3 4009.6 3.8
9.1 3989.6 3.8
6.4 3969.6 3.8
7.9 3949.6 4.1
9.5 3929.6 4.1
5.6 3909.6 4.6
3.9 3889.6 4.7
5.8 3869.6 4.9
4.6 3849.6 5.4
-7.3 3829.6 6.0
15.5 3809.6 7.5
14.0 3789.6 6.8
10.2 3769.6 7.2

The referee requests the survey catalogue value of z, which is 1.101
